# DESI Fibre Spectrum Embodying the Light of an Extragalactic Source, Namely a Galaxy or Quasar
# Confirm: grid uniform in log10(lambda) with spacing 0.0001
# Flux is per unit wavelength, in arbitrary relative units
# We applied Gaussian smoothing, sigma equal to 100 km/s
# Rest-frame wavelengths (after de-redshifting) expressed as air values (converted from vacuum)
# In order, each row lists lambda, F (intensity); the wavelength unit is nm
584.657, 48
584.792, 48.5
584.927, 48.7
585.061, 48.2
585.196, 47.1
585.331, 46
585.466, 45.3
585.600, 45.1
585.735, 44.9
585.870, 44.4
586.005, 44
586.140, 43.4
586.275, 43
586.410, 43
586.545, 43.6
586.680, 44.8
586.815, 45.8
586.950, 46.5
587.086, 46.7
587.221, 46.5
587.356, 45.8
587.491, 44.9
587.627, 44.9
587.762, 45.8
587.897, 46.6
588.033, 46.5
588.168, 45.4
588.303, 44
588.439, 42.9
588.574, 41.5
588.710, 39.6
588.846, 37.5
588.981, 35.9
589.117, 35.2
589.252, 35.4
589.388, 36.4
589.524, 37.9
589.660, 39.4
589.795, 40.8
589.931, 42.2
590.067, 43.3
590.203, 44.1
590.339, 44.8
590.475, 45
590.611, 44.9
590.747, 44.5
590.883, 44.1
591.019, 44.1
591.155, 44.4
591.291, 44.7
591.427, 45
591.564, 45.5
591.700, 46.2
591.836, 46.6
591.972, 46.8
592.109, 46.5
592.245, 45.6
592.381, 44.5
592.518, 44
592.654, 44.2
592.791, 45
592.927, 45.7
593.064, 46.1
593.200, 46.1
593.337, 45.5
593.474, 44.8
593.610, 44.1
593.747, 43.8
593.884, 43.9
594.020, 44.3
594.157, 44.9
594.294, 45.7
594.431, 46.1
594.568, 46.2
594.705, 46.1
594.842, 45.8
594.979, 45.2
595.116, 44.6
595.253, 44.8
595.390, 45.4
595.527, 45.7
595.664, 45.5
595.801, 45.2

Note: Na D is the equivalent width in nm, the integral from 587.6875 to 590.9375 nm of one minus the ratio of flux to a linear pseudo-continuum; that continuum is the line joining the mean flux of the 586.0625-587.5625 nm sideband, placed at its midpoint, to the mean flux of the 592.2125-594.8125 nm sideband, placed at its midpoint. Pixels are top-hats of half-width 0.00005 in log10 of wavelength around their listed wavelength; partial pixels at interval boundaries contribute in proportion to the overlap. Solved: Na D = 0.23 nm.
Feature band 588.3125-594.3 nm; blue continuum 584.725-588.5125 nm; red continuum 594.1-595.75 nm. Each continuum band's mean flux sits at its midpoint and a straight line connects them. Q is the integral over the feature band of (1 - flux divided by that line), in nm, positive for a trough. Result 0.29 nm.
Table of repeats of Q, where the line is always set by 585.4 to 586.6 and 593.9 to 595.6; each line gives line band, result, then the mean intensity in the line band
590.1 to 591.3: 0.008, 44.5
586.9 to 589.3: 0.081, 42.9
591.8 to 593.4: -0.017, 45.5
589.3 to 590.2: 0.090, 40.2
